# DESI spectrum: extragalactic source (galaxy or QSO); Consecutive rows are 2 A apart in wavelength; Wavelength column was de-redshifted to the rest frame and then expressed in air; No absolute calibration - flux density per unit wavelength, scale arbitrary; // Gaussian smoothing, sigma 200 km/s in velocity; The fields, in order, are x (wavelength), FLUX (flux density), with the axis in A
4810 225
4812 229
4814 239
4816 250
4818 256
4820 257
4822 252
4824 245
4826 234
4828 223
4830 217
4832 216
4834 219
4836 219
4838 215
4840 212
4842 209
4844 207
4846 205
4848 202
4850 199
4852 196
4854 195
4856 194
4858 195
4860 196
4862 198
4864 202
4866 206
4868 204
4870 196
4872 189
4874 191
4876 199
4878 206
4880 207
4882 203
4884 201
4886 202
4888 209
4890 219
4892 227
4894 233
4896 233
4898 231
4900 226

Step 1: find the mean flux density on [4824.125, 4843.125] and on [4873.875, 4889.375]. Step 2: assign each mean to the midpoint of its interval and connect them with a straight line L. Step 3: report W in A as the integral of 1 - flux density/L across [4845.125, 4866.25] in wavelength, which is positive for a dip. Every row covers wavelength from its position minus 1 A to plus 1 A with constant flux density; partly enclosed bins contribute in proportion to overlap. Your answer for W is 1.3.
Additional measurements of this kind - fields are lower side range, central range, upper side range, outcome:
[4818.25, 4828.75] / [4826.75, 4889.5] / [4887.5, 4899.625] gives 8.14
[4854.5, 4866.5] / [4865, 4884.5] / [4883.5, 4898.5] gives 0.74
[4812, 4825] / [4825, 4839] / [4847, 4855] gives 0.42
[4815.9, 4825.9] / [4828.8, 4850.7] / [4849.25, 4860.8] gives 0.89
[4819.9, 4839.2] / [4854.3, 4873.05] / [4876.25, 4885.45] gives 1.26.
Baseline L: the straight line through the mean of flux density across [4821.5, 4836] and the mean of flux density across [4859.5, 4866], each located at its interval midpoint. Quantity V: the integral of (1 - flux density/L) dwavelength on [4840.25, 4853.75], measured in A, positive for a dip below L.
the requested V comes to 0.6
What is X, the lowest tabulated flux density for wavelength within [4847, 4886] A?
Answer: 189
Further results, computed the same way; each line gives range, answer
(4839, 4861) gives 194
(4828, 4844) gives 207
